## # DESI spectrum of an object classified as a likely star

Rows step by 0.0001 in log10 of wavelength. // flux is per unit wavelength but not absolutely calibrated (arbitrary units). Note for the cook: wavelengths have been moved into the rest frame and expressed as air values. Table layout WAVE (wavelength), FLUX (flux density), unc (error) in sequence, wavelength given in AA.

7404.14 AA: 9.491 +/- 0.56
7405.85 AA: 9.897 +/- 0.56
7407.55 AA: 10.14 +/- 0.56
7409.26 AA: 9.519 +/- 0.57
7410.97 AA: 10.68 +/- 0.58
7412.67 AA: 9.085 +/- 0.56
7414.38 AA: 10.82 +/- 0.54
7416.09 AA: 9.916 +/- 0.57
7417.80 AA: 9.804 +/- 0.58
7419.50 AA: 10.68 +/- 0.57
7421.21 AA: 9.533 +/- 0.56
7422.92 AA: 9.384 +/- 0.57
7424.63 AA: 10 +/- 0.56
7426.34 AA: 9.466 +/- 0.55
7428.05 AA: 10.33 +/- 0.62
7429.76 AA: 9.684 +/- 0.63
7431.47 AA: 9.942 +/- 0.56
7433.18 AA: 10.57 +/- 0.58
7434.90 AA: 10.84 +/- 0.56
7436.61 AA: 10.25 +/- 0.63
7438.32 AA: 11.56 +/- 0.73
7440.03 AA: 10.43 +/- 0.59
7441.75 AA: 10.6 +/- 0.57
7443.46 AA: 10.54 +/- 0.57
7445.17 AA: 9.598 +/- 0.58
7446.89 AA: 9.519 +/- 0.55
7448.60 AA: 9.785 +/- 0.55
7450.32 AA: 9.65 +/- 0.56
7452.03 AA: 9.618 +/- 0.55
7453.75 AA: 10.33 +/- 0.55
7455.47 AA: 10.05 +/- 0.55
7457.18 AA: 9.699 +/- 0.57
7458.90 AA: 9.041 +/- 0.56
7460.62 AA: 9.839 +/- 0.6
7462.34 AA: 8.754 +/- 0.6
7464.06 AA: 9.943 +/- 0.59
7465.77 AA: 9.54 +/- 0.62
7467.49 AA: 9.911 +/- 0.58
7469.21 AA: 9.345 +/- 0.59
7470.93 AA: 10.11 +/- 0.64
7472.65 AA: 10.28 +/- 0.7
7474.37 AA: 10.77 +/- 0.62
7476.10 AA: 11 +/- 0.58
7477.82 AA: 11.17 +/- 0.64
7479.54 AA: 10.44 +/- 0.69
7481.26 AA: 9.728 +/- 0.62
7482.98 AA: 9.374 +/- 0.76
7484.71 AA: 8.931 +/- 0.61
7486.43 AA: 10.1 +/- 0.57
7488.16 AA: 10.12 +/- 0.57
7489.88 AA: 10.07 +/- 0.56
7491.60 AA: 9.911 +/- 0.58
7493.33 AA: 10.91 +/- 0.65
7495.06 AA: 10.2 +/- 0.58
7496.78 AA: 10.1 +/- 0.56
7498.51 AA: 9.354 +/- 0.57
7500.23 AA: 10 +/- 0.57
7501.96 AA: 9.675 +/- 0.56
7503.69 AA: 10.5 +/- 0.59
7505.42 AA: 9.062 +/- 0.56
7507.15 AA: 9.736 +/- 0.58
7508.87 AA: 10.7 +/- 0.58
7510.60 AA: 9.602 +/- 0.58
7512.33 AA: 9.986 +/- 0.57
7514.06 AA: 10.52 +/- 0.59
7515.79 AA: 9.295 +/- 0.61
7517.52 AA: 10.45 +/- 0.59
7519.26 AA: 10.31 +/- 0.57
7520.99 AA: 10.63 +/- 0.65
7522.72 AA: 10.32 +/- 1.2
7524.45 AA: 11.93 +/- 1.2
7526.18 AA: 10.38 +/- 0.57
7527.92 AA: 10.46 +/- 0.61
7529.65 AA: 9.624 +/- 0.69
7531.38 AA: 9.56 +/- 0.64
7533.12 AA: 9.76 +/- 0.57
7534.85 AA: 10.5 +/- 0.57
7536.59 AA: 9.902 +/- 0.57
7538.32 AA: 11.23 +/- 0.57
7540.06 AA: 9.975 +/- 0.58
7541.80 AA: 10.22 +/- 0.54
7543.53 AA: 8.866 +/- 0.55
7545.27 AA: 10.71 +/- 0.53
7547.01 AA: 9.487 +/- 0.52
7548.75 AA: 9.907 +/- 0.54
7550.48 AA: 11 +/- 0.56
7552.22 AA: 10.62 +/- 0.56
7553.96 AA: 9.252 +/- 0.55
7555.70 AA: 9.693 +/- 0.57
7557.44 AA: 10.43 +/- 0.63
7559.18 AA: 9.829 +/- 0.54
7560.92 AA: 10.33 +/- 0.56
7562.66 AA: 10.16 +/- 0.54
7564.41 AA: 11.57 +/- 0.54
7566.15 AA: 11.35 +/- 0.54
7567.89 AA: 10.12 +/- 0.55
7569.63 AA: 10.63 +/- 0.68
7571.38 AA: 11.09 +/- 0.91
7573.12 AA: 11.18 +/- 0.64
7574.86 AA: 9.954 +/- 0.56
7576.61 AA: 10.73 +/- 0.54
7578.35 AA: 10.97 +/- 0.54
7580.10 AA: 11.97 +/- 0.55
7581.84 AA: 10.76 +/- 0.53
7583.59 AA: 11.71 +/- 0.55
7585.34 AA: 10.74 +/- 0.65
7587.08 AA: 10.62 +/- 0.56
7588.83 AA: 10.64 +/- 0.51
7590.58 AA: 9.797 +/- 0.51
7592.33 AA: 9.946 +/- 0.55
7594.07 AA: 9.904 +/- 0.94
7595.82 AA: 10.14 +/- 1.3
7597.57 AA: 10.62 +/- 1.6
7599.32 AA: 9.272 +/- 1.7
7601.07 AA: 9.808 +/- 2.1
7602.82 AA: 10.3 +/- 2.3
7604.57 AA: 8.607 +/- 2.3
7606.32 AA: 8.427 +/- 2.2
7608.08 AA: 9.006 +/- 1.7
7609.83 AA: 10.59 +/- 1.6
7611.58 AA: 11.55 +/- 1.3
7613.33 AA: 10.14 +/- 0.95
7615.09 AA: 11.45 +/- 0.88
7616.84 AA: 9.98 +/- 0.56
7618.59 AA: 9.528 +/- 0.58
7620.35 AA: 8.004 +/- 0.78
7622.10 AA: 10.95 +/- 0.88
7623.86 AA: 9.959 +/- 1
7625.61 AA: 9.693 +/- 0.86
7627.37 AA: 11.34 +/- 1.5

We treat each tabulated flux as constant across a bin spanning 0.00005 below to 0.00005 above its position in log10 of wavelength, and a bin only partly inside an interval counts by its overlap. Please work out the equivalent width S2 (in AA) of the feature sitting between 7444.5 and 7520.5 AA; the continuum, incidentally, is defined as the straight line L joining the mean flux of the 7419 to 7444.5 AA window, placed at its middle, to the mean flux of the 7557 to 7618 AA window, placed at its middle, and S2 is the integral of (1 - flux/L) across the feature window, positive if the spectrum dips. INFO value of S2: 2.7 AA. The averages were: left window 10.2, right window 10.4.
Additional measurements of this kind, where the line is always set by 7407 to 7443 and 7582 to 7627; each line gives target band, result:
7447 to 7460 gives 0.5 AA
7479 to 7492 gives 0.4 AA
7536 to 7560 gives 0.1 AA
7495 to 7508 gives 0.4 AA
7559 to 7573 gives -0.8 AA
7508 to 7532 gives -0.4 AA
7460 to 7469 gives 0.5 AA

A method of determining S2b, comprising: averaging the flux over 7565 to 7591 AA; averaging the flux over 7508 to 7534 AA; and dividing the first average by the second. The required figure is 1.1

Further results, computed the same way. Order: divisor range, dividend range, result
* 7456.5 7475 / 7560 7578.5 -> 1.10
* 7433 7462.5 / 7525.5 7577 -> 1.02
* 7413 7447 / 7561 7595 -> 1.05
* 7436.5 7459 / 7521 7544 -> 1.02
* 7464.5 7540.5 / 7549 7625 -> 1.02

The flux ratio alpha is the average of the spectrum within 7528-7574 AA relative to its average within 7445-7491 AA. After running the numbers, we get 1.04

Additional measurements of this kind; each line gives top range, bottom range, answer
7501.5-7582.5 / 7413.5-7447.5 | 1.01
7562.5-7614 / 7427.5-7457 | 1.02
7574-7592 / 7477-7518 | 1.08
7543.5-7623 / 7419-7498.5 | 1.03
